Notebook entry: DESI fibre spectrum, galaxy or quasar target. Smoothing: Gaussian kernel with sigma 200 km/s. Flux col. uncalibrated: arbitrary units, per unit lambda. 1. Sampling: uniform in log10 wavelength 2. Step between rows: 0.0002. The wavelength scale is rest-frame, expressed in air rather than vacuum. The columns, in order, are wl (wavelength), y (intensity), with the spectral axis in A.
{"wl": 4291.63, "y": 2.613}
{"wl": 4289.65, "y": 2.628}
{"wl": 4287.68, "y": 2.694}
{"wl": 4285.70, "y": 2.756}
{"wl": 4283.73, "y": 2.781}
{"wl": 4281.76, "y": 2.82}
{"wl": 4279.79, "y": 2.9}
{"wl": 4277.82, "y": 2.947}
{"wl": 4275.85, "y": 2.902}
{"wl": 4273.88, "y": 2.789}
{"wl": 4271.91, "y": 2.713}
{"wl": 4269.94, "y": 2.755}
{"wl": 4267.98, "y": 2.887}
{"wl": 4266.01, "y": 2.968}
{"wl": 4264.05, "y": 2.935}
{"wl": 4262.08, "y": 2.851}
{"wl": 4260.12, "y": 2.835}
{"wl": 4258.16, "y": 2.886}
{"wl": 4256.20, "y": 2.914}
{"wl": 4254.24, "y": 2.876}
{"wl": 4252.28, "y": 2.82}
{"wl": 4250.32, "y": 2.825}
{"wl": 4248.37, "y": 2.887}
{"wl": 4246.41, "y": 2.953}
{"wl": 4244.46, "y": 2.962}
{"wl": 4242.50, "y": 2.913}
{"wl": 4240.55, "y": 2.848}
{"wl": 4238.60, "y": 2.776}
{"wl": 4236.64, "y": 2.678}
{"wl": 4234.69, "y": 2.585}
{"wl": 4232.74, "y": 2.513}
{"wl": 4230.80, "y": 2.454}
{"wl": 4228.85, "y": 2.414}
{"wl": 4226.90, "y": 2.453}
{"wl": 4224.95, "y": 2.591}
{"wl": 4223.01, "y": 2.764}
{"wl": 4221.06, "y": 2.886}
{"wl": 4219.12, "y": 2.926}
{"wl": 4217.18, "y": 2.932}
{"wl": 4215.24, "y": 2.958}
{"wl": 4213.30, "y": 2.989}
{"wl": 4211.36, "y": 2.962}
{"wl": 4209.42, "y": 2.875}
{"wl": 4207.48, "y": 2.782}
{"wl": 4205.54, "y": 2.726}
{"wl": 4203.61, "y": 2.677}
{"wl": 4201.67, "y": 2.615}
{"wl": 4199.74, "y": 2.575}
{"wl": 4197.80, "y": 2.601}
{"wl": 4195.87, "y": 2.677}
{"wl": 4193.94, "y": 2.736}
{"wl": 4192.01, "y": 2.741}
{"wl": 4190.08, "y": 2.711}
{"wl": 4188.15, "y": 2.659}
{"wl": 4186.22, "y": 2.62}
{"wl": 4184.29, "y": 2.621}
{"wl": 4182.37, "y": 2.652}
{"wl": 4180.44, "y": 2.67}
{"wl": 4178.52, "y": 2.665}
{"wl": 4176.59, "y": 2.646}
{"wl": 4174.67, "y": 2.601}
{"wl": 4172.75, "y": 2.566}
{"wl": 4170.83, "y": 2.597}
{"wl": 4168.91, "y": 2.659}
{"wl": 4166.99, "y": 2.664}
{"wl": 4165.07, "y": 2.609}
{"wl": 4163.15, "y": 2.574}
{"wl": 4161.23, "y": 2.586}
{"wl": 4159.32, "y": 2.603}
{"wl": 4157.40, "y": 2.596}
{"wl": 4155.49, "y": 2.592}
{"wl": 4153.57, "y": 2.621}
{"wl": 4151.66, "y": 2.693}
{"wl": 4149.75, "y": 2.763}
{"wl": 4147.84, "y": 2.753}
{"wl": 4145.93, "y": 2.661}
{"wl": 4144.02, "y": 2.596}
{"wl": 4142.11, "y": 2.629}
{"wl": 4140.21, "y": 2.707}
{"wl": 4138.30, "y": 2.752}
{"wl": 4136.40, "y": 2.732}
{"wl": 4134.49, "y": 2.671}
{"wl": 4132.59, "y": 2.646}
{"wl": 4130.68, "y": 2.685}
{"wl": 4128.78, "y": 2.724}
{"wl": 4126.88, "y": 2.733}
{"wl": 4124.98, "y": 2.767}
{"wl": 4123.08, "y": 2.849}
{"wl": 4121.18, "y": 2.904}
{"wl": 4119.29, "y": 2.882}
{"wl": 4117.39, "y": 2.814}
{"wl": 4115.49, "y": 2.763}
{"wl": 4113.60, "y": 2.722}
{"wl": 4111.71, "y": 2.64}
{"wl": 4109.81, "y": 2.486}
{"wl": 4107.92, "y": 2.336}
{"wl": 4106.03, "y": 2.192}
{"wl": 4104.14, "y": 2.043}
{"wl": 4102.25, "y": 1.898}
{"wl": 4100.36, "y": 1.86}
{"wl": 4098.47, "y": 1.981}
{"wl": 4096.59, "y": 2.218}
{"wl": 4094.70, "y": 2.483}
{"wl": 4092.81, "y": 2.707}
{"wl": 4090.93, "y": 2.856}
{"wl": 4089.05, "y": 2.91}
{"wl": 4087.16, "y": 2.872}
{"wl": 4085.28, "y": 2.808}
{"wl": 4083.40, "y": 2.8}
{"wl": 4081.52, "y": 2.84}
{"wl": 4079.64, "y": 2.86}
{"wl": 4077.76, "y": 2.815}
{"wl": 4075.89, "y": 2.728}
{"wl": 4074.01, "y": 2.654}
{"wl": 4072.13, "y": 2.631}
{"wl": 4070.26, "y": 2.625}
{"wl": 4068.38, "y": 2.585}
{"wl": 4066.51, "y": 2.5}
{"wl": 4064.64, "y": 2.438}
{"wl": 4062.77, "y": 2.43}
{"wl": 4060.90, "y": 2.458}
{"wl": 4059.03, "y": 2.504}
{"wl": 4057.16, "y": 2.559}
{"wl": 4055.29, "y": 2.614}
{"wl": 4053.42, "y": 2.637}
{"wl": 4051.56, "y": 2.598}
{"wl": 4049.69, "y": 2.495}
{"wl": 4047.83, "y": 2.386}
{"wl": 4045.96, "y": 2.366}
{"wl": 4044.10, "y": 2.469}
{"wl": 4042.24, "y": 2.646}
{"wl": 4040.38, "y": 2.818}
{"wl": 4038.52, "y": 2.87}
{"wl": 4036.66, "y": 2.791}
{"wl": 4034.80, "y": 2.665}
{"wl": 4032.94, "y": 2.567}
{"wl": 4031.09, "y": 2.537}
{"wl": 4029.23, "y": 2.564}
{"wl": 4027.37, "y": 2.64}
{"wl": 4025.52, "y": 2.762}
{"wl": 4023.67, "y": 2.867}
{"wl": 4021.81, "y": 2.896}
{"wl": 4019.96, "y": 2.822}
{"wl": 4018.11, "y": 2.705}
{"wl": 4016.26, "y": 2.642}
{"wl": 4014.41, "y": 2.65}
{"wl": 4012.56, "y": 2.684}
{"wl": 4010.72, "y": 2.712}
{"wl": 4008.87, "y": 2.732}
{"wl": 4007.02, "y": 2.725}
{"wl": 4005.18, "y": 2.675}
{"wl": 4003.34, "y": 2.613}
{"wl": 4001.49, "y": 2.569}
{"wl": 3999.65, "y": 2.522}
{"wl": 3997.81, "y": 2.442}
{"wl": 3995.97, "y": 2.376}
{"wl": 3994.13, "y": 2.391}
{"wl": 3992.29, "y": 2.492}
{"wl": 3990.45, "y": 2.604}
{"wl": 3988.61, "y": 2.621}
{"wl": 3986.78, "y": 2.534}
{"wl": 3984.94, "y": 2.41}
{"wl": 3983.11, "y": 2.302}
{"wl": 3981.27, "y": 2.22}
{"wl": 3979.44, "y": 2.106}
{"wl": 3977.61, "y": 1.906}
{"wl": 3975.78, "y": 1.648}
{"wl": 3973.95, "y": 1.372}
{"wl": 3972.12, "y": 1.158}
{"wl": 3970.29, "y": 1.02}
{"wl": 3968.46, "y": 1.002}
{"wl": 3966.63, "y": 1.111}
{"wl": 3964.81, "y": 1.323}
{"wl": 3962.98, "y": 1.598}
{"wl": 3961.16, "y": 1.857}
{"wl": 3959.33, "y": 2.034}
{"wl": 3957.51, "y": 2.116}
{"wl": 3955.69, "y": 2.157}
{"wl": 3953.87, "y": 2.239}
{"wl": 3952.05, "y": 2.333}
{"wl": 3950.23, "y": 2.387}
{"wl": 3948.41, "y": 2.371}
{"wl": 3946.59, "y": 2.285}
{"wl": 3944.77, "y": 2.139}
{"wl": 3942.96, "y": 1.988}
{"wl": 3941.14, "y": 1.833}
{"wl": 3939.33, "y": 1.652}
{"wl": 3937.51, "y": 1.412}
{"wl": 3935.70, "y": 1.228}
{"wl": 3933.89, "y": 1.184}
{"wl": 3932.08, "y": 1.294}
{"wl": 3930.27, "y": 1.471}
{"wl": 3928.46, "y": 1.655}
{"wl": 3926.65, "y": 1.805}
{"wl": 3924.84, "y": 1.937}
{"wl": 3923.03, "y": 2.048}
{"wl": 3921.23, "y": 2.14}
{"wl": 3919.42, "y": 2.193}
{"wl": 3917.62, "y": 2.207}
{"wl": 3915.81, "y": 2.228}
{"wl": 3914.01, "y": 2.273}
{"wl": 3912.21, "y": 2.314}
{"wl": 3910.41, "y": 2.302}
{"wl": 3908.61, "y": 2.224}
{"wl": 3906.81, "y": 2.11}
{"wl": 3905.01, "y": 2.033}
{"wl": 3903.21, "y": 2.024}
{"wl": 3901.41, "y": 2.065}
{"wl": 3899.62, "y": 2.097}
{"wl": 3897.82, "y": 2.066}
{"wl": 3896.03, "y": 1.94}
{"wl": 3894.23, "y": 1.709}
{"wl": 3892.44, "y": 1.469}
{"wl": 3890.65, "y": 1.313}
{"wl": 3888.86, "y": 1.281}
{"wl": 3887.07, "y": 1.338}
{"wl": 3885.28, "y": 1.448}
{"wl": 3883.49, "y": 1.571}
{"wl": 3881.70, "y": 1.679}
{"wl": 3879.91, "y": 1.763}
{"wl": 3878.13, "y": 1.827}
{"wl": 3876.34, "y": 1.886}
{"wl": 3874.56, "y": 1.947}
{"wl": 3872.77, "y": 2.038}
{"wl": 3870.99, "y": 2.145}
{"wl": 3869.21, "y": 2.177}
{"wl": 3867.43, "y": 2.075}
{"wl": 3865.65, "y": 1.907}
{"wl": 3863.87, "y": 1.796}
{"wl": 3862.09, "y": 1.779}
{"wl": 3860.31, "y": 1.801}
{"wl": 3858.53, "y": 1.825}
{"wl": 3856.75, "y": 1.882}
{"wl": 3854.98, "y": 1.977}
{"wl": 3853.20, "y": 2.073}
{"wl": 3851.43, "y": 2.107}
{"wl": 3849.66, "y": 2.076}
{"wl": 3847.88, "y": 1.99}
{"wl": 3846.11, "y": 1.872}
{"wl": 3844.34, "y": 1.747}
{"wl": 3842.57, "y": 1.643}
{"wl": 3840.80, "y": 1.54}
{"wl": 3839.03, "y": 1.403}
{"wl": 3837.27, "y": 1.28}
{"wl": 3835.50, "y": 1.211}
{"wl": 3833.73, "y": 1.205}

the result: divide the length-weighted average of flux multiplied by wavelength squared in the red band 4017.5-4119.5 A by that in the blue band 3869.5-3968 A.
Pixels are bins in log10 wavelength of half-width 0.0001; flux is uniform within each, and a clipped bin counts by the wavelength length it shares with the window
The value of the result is 1.49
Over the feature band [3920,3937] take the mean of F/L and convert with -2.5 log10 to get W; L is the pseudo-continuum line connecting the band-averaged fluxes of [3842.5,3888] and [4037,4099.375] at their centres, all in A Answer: 0.26 mag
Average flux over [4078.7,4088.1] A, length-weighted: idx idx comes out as 2.84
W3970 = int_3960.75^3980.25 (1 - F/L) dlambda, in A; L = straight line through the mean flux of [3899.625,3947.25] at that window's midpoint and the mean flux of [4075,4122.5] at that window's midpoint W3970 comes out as 6.1 A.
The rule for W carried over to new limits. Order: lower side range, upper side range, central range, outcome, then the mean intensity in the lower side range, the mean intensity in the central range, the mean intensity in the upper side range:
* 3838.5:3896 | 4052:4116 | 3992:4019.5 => -0.15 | 1.79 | 2.6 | 2.54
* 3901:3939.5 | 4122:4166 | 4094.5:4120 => 0.08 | 1.9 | 2.37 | 2.68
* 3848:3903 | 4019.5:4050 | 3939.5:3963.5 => 0.07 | 1.84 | 2.1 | 2.66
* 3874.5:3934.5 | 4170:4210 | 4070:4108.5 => -0.07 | 1.85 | 2.53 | 2.67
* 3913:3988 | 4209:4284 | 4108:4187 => -0.08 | 1.86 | 2.67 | 2.81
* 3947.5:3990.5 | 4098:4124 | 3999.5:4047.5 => -0.25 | 1.92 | 2.67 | 2.46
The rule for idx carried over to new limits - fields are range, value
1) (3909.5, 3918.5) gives 2.26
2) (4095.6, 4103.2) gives 1.99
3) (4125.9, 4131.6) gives 2.72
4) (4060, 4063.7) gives 2.44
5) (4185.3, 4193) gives 2.68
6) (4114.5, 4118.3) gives 2.79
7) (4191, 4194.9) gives 2.74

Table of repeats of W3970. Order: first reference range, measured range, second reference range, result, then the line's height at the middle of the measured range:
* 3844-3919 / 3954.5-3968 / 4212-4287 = 2.44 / 2.11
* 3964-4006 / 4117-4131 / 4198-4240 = -1.98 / 2.45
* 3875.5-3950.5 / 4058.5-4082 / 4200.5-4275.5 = -3.12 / 2.31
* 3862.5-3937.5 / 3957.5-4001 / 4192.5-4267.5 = 2.36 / 2.08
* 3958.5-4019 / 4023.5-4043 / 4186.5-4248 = -3.50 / 2.29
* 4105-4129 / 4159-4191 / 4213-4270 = 1.21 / 2.73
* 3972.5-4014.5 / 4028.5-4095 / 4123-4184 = -3.72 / 2.5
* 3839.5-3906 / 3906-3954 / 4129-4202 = 0.57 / 1.99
